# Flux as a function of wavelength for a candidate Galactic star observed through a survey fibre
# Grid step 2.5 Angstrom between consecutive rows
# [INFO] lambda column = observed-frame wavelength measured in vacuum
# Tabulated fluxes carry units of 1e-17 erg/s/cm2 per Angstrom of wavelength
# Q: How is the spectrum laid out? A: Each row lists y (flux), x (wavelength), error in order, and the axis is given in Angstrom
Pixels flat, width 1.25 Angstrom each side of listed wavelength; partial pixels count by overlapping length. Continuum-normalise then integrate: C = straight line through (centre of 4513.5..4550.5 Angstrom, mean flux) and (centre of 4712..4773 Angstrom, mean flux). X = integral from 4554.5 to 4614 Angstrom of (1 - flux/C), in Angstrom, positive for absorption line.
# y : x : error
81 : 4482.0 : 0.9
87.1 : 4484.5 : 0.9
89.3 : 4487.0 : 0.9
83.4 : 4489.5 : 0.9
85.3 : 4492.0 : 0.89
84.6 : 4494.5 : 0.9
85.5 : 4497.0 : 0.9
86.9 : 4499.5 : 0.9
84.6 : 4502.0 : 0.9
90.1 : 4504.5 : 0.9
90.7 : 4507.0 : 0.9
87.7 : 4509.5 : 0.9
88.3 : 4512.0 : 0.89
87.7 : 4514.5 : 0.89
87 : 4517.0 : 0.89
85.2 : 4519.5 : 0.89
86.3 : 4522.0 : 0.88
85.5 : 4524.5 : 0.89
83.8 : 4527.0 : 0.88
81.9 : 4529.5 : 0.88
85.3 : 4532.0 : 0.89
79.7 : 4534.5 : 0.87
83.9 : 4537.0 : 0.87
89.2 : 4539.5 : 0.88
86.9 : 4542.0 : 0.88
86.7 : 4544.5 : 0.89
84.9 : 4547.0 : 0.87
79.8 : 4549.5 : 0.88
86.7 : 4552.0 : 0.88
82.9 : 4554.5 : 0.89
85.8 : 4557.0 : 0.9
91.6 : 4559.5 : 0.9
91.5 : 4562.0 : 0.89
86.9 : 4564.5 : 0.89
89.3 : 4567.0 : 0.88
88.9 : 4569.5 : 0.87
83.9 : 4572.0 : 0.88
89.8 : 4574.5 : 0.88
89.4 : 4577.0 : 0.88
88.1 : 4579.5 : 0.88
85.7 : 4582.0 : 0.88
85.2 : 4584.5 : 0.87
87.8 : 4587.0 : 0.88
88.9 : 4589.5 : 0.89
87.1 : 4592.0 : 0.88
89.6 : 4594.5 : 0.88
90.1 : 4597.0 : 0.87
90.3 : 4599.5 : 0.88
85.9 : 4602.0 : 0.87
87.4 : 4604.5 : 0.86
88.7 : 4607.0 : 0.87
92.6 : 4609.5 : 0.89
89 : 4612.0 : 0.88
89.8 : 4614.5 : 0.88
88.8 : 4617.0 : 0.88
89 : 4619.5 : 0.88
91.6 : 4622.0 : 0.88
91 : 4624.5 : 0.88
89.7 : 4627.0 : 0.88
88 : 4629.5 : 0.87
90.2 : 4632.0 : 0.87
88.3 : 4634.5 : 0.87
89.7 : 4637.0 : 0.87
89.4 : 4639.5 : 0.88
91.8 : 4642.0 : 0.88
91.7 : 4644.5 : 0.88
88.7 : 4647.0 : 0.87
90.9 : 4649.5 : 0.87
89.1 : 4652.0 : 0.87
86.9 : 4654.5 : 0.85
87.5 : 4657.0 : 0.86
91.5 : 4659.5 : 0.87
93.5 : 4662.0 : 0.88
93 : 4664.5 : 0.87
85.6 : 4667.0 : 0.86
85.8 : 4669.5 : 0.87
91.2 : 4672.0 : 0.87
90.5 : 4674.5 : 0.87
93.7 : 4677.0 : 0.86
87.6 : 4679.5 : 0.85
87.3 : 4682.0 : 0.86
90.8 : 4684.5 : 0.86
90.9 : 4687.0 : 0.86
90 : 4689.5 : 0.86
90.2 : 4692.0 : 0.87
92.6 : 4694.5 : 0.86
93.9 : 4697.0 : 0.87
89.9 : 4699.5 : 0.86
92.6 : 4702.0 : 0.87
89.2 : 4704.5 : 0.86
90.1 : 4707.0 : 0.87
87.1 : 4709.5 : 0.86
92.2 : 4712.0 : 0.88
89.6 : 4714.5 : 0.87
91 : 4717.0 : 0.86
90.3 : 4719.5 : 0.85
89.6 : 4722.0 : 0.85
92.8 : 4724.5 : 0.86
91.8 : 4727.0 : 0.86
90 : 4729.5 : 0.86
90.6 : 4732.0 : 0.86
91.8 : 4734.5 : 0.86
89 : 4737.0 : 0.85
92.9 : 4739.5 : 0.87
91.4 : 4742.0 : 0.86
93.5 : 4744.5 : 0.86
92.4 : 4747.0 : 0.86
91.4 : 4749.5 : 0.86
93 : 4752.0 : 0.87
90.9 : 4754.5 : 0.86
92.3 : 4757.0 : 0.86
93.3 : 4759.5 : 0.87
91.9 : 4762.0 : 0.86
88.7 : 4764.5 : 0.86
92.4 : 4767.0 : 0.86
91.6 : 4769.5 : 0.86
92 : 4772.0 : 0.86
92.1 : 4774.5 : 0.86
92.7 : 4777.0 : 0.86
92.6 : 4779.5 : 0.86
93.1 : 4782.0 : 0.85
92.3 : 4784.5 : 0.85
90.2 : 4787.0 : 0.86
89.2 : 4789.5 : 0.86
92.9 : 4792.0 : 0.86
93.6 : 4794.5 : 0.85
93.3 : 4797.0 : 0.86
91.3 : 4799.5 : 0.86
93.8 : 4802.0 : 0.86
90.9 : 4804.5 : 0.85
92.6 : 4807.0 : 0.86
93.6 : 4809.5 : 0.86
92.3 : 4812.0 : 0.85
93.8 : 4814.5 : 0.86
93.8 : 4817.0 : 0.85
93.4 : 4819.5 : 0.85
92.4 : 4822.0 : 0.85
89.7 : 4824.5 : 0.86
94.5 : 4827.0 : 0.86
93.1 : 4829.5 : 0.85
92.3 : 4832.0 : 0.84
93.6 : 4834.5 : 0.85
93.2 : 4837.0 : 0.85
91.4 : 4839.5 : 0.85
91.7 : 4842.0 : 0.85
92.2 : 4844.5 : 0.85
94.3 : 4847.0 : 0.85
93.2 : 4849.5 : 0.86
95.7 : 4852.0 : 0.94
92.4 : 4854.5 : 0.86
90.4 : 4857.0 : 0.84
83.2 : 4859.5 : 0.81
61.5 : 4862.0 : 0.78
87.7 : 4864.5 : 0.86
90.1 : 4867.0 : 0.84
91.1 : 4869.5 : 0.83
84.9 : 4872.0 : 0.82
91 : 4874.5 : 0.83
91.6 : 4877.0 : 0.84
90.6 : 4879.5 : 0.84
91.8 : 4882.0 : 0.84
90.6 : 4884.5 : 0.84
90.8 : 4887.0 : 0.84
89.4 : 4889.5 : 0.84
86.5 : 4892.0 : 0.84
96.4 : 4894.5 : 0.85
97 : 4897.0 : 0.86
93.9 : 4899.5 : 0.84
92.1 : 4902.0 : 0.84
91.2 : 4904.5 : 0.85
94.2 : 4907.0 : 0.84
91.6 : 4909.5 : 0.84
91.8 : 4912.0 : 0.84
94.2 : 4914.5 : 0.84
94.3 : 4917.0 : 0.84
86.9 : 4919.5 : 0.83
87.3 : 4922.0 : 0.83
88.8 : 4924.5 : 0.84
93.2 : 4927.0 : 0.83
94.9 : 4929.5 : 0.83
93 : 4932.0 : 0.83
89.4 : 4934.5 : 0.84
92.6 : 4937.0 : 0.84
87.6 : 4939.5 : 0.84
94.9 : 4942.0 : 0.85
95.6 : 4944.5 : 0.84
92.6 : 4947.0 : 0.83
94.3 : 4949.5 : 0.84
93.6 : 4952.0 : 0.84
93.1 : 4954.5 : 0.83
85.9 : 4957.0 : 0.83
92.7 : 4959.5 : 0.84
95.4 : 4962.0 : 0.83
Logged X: -1.2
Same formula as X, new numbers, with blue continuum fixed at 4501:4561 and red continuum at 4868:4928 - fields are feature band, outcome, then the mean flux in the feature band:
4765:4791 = -0.6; 91.7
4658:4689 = -0.7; 90.1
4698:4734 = -0.8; 90.5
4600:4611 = -0.2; 88.8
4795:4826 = -0.9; 92.6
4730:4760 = -0.9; 91.8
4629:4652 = -0.6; 89.9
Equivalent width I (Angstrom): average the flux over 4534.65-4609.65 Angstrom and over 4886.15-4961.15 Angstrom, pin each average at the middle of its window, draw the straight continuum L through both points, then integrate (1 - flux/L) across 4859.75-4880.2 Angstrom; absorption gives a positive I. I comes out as 1.2 Angstrom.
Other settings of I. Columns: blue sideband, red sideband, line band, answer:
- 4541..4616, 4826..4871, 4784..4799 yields -0.4 Angstrom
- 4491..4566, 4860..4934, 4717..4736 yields -0.6 Angstrom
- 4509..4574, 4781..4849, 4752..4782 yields -0.2 Angstrom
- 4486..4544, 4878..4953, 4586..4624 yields -0.8 Angstrom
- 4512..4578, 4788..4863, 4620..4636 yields -0.4 Angstrom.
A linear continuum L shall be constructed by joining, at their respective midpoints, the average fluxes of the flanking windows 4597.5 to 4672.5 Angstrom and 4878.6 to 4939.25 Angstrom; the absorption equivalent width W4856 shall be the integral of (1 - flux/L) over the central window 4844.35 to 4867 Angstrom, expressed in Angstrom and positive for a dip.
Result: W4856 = 0.9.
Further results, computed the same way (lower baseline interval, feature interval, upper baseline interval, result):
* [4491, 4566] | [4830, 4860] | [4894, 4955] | -0.3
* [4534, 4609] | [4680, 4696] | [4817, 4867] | -0.3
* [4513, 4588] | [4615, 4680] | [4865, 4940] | -1.6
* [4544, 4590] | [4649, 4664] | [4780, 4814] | -0.2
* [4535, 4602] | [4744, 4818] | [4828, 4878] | -2.6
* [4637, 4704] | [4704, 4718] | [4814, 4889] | 0.1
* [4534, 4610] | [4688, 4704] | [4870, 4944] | -0.5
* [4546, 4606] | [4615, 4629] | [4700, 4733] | -0.2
